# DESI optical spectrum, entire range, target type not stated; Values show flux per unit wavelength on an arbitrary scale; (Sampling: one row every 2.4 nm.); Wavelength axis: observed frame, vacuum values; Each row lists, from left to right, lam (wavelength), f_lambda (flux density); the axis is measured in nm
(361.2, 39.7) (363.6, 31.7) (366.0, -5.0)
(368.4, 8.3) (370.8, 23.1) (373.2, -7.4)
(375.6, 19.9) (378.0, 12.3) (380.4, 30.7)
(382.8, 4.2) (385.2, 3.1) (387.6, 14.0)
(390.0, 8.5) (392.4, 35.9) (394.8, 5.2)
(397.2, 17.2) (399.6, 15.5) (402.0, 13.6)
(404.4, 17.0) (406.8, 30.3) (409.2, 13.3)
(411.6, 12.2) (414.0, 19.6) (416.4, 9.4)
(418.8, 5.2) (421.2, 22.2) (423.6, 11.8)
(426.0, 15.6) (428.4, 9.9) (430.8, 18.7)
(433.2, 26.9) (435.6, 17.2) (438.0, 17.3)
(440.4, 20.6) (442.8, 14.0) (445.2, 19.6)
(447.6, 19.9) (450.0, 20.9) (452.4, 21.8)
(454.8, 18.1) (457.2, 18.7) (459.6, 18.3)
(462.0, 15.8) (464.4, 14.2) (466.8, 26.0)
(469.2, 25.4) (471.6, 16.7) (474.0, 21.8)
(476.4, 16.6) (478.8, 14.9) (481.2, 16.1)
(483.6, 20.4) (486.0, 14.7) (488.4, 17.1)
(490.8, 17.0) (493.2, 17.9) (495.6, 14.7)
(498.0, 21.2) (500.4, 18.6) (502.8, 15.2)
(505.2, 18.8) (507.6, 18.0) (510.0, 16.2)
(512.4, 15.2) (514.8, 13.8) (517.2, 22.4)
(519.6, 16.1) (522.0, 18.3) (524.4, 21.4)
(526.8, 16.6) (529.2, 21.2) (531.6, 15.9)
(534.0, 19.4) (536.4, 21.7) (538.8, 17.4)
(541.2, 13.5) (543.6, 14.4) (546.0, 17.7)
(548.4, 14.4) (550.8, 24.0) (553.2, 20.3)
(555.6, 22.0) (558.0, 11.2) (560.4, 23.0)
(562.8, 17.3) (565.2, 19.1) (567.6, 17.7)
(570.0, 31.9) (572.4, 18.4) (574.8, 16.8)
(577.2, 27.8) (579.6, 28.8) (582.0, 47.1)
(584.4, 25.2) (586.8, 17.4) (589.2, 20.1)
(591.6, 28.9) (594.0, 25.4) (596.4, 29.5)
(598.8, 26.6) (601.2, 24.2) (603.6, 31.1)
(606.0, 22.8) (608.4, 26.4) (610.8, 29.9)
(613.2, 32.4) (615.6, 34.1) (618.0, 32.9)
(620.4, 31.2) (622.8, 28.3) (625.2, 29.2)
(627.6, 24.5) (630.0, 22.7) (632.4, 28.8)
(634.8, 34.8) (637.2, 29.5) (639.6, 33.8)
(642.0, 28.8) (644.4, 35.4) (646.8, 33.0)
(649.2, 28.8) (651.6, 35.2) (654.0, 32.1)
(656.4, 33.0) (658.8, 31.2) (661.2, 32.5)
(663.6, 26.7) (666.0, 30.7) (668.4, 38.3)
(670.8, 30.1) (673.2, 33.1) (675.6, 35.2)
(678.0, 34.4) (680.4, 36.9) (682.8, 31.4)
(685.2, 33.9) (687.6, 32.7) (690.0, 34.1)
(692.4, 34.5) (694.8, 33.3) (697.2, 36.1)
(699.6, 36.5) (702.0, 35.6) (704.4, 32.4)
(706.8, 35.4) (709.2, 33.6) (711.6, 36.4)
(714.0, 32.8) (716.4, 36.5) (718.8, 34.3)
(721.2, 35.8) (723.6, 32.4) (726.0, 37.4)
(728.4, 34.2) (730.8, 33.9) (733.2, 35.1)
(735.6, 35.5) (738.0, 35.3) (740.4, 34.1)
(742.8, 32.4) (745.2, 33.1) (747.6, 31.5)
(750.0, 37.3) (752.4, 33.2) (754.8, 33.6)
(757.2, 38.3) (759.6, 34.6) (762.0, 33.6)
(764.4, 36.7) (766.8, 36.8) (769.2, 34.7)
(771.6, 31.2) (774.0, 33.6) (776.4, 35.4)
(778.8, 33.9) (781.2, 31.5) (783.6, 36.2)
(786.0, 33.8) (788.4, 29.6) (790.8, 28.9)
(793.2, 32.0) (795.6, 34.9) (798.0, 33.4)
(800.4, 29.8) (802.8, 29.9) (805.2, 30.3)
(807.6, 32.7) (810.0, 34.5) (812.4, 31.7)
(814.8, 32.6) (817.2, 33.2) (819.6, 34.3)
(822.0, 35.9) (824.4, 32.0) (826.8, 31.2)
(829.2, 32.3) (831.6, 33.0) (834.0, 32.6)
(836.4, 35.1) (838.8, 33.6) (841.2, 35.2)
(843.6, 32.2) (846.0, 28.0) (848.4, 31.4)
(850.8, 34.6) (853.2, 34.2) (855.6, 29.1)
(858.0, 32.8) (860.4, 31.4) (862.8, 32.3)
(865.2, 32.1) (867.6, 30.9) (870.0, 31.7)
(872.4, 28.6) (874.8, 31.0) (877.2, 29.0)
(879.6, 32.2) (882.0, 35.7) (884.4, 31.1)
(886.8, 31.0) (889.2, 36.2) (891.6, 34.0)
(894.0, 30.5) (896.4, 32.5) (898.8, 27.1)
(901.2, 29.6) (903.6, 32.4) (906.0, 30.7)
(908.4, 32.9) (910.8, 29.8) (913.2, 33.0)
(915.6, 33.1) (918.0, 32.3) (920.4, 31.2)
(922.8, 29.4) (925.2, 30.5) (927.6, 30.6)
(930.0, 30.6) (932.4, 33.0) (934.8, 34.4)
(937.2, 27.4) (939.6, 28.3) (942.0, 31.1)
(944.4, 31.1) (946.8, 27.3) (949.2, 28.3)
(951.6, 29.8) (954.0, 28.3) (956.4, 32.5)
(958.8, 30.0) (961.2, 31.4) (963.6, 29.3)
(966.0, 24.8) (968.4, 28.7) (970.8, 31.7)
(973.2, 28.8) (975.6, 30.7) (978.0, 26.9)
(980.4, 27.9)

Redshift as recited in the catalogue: 0.529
